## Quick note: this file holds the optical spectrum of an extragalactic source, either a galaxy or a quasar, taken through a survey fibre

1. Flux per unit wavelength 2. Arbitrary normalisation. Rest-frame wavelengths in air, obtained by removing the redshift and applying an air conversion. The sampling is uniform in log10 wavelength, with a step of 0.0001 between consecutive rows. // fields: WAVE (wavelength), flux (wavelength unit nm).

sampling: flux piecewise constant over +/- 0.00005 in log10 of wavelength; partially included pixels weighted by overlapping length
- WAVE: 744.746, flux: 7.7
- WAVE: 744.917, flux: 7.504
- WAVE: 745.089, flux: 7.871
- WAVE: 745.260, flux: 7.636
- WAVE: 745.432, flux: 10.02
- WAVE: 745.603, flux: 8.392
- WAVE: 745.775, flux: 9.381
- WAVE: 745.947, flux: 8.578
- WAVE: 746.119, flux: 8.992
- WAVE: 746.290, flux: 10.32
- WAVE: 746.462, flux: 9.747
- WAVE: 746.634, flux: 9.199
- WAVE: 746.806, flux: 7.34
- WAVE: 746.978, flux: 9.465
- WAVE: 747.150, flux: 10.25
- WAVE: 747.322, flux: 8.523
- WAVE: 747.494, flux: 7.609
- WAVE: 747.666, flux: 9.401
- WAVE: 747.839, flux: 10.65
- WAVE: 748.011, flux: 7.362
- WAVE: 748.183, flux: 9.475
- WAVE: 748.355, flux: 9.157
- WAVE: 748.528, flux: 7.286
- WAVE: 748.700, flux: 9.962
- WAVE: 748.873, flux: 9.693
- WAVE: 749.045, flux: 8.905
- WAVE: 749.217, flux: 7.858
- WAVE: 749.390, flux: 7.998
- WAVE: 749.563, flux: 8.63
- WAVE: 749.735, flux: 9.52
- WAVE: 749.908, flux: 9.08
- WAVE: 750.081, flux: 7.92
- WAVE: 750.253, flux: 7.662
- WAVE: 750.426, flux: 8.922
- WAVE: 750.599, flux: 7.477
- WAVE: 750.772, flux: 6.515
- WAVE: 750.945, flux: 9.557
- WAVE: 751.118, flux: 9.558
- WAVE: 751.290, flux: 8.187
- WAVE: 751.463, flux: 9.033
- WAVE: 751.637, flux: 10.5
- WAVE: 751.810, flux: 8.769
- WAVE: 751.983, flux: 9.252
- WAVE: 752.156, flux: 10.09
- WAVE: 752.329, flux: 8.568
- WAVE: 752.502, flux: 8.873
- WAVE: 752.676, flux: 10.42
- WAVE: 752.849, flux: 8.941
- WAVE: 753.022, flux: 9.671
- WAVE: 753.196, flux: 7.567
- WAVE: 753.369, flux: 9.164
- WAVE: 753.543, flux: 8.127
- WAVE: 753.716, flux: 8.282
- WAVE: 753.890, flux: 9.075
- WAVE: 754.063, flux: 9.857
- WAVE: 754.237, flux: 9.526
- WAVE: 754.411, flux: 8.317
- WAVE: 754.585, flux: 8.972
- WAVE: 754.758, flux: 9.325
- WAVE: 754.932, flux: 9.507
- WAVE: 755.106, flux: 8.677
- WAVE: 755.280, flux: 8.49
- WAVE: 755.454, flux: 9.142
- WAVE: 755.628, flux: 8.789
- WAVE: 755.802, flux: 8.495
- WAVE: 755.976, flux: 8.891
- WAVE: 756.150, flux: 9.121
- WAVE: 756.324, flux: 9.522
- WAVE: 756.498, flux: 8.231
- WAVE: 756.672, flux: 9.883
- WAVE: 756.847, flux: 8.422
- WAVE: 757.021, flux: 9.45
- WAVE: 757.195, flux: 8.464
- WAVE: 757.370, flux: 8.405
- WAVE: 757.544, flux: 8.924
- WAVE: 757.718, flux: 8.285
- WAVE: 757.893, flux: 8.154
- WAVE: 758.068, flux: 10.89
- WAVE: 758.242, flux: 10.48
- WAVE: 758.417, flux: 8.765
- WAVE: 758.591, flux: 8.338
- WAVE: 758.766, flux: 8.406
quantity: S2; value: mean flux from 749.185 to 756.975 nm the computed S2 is 8.86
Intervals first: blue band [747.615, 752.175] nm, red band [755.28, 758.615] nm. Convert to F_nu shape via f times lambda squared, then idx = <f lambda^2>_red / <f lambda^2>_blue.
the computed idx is 1.04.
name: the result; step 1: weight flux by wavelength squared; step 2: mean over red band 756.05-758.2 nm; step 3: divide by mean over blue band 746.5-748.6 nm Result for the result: 1.05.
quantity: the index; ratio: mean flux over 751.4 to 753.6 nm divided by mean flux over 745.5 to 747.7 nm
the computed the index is 1.02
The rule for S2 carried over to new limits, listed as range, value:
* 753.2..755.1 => 8.94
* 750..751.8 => 8.55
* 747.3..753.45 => 8.83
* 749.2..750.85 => 8.18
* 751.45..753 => 9.41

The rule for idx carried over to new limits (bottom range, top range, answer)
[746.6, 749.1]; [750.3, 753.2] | 1.01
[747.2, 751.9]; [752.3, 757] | 1.04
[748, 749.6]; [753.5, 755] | 1.05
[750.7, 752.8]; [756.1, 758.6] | 1.01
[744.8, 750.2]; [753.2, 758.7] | 1.04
